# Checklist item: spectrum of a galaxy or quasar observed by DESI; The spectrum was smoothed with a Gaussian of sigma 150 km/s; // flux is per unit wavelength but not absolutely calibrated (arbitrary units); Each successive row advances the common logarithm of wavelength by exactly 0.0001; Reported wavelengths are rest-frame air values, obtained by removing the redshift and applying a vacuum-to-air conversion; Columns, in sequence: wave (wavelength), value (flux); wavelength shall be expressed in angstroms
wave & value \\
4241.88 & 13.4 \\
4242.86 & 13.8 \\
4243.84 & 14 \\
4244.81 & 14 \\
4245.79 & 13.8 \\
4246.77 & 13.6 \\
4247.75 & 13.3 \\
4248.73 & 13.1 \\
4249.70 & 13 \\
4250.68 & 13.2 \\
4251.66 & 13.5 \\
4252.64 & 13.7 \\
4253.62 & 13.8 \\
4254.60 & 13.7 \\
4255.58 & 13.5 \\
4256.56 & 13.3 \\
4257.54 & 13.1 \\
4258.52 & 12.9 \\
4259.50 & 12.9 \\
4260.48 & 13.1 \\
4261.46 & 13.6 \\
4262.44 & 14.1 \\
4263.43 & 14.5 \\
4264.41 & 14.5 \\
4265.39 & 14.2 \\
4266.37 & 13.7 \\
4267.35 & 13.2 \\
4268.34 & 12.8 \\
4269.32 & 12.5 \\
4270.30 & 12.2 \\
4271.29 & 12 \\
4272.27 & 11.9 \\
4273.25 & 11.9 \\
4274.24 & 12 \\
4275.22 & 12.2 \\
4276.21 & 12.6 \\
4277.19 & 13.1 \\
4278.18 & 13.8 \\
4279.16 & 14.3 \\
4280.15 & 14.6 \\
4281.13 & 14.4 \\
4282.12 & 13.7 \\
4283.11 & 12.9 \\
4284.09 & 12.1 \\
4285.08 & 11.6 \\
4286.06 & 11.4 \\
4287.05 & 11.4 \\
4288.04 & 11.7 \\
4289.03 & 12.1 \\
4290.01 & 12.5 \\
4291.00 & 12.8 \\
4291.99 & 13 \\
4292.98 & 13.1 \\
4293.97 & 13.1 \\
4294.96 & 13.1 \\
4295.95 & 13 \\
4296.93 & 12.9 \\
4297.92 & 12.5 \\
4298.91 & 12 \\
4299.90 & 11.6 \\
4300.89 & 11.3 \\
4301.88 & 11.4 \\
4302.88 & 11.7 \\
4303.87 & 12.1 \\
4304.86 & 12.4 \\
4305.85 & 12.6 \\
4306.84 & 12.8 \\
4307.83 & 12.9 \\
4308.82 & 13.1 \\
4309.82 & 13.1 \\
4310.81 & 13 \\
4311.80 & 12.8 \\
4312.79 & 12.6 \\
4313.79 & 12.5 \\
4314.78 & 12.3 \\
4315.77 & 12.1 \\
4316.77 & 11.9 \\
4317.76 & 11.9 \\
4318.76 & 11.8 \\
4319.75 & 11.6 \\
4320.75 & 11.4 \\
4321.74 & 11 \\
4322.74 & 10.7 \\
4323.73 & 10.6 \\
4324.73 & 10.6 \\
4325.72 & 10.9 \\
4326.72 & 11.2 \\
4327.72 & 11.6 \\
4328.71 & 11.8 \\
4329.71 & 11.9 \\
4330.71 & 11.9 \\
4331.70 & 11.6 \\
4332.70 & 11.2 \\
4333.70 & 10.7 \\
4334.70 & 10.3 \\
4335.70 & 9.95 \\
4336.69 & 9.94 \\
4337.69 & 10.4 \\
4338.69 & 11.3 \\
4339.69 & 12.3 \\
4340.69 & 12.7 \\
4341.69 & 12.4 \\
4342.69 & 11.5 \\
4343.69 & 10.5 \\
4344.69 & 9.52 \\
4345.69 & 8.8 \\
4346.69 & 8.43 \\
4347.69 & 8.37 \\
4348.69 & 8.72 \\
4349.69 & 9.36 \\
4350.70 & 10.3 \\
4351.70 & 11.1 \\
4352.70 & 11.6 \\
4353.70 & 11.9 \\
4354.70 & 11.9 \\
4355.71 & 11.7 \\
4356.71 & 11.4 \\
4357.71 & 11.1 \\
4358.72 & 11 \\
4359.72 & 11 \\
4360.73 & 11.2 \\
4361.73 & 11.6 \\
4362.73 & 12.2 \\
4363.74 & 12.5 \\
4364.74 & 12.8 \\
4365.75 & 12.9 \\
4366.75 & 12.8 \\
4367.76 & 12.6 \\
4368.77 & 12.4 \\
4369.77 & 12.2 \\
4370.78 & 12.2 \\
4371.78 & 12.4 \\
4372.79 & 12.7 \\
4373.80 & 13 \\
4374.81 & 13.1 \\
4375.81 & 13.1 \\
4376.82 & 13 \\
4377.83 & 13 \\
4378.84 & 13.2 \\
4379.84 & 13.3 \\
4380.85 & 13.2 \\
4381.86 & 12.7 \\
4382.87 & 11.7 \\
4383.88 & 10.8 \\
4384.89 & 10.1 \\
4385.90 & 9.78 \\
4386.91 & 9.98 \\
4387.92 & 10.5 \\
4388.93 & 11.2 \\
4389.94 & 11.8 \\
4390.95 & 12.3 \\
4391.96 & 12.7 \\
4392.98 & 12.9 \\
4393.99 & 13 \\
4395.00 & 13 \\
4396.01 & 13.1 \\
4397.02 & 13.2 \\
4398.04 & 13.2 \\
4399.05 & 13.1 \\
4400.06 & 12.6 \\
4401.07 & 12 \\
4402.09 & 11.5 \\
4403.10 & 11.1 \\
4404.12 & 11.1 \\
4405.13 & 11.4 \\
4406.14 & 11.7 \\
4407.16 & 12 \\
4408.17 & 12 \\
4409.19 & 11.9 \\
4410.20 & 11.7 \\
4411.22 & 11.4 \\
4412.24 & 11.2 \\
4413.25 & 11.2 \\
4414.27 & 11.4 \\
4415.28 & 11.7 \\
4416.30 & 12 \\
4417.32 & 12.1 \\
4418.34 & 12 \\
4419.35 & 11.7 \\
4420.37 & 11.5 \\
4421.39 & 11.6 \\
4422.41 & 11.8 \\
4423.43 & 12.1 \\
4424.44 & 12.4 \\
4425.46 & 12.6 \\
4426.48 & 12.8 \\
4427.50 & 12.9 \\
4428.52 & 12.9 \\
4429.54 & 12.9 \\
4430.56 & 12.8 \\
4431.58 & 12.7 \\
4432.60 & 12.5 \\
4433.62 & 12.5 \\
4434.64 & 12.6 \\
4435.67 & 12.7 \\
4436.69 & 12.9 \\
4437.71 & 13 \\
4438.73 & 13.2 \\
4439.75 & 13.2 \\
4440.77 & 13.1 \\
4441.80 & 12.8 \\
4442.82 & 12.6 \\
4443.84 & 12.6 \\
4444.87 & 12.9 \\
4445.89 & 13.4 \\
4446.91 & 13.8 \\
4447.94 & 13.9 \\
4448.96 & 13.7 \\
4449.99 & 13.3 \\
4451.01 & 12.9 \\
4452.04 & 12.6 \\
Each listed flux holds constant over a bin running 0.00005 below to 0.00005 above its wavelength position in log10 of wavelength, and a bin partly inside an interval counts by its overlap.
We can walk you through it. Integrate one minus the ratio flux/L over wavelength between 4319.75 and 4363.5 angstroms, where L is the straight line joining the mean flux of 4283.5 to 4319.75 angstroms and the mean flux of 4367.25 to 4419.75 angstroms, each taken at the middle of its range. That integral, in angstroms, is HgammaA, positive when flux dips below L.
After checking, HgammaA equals 4.6 angstroms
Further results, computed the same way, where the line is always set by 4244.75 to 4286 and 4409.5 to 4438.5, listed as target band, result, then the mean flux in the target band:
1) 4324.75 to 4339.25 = 1.98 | 11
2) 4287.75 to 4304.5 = 0.85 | 12.4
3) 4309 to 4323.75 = 0.99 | 12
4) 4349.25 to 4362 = 1.48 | 11.2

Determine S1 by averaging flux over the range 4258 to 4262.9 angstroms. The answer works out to 13.3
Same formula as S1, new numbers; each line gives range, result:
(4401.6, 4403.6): 11.3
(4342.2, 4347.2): 9.75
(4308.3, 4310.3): 13.1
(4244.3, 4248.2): 13.7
